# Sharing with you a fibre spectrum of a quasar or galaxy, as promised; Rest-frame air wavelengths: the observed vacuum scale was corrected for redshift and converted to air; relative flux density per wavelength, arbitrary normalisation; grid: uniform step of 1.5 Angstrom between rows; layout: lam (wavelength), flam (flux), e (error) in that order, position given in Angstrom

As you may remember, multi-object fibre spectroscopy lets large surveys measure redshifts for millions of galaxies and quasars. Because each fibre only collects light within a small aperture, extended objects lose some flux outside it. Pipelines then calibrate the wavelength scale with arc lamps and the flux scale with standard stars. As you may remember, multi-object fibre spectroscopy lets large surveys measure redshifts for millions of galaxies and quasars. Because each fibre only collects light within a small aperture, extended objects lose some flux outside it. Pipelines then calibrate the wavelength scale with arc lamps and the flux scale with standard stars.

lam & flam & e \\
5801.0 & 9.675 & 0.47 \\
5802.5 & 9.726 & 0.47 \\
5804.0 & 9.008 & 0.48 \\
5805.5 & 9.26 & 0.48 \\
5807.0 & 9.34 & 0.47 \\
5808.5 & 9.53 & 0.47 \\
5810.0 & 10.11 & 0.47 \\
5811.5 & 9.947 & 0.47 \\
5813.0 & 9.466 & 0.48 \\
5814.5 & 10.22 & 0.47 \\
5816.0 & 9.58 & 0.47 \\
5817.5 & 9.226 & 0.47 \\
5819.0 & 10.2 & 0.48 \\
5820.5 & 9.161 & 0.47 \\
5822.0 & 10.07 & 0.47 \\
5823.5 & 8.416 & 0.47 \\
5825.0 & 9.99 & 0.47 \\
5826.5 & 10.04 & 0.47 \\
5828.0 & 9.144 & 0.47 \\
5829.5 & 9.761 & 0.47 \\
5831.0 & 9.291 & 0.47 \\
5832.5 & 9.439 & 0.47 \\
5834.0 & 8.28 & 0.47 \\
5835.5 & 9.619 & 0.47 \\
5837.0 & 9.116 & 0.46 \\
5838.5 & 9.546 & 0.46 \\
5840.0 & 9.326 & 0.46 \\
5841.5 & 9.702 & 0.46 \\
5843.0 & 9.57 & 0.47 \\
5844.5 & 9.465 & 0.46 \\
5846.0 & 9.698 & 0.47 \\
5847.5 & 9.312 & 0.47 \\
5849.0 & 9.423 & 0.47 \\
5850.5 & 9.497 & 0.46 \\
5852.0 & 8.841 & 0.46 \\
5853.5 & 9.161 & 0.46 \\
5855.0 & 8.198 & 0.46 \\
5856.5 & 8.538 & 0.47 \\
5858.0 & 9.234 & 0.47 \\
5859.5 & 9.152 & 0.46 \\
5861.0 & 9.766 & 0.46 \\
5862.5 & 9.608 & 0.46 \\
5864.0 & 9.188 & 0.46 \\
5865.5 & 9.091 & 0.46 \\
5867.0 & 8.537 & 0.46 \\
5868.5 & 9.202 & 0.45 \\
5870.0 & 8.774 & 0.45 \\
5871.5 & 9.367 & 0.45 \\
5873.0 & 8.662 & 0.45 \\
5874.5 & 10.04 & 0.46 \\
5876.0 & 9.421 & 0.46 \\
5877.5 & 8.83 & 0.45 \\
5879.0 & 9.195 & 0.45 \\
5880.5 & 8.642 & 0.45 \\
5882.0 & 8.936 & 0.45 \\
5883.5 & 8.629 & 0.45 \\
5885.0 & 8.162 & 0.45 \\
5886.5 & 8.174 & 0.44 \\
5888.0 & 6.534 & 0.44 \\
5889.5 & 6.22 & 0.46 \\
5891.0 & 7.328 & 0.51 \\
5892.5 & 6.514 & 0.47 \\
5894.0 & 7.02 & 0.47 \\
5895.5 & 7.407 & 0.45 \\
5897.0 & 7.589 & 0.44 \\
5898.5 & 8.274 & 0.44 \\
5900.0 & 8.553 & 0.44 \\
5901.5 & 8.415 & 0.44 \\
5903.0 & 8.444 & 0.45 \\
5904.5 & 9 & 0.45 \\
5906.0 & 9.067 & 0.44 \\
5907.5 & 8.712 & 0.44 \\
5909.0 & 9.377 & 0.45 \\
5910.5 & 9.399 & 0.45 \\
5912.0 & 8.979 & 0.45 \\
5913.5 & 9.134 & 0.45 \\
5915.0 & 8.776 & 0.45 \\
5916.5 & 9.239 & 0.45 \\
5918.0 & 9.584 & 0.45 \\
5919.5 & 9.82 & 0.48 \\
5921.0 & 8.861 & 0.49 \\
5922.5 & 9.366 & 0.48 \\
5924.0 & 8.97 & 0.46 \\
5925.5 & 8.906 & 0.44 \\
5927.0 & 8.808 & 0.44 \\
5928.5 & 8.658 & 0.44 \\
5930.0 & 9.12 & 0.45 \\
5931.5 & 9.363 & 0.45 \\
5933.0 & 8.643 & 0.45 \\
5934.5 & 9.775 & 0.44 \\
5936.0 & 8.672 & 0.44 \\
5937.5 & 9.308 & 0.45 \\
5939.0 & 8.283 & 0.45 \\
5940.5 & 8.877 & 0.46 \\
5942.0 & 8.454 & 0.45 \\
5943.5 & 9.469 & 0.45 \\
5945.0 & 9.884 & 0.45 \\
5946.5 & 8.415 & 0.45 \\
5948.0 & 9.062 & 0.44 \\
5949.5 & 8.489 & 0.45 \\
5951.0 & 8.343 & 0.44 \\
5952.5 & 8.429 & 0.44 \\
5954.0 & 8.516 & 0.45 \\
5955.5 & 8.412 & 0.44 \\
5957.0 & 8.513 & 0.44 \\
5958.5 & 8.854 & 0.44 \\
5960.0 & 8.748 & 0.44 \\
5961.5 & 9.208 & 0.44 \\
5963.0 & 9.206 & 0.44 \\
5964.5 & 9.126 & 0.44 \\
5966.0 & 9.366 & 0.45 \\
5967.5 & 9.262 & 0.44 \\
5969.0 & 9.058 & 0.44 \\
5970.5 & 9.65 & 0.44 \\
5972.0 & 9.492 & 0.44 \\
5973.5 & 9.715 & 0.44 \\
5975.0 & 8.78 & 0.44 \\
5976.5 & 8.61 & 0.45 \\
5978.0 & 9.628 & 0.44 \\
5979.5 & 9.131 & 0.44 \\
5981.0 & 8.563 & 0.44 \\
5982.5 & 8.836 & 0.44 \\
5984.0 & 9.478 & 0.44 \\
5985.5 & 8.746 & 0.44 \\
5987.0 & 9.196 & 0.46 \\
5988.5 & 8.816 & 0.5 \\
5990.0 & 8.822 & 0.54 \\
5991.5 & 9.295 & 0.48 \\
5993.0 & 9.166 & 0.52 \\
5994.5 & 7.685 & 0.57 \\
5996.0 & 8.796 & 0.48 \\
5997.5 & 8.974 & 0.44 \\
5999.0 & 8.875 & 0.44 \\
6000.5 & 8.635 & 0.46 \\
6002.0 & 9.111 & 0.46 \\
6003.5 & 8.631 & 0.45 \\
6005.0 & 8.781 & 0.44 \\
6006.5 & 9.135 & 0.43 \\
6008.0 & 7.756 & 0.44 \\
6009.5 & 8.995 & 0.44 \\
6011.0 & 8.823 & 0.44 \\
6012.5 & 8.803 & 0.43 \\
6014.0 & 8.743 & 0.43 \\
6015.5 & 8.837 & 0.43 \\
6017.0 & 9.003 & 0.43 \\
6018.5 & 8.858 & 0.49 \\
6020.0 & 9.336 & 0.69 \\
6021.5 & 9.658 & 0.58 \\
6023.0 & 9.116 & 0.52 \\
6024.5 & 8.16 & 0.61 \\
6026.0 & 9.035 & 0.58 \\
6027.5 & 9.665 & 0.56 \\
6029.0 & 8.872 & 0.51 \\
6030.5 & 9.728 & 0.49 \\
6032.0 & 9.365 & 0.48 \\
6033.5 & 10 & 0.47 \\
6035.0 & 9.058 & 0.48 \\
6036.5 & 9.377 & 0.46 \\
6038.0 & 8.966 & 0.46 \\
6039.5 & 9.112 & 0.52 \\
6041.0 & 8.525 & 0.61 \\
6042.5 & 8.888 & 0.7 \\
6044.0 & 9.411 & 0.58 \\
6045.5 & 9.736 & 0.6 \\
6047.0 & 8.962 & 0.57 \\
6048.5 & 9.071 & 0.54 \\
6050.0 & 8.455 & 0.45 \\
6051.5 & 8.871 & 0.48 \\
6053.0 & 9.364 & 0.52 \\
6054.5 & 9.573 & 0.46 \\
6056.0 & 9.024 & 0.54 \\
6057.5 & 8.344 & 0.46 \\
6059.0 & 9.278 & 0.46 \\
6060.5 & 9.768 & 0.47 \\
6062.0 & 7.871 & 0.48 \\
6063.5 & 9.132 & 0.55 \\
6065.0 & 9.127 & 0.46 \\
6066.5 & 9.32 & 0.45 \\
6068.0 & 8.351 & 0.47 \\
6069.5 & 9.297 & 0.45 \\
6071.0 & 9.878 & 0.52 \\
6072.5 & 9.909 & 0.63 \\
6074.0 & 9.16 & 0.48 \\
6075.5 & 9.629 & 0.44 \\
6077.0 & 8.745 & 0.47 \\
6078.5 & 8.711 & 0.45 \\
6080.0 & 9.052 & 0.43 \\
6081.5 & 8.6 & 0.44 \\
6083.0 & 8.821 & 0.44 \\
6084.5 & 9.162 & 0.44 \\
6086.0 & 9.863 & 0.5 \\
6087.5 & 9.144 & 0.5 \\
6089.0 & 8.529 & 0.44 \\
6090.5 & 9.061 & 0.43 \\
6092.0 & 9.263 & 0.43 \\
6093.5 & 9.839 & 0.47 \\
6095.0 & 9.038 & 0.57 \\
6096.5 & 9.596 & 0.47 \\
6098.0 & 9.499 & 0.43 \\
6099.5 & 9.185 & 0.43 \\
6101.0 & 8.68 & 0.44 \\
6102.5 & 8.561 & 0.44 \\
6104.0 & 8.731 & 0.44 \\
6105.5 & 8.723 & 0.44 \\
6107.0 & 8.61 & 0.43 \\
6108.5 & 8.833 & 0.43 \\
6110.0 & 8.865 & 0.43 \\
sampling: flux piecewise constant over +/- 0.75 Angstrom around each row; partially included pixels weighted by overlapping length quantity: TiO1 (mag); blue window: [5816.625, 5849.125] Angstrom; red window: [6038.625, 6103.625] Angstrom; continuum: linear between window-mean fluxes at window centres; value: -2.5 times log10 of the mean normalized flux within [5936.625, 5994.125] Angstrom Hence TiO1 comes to 0.034 mag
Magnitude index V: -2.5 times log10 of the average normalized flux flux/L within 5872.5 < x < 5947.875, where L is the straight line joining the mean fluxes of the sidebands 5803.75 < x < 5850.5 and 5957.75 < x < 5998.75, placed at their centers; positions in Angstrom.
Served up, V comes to 0.07 mag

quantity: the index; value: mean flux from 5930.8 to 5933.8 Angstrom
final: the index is 9.01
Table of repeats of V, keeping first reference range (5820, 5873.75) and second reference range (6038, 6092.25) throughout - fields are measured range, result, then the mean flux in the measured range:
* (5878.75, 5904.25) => 0.17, 7.88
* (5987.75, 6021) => 0.04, 8.82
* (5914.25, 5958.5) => 0.03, 8.93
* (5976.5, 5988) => 0.01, 9.05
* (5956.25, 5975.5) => 0.00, 9.16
